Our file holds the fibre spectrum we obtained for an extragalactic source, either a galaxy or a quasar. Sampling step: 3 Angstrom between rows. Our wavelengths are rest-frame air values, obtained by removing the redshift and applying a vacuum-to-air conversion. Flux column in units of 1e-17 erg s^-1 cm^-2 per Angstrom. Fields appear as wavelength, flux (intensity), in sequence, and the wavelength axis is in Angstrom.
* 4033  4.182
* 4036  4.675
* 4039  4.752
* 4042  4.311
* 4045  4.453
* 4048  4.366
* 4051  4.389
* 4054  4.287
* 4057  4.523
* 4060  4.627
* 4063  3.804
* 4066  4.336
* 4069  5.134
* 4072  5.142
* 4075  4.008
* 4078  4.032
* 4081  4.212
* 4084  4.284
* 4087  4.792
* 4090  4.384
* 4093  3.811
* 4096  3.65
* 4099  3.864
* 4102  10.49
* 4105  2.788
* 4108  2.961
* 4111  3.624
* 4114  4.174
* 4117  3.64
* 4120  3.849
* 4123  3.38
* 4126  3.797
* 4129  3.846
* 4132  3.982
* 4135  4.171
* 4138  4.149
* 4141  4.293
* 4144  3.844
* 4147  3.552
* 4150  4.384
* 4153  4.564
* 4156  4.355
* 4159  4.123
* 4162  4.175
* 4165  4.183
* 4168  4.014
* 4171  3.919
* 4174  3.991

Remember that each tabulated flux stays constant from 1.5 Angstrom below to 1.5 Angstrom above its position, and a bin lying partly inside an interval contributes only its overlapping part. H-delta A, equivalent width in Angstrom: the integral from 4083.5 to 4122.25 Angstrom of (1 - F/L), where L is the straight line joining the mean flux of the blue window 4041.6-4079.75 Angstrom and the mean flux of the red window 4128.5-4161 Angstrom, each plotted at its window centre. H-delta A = -0.4 Angstrom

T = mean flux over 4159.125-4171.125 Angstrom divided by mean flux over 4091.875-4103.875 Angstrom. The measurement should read 0.76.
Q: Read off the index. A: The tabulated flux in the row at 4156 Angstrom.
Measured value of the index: 4.355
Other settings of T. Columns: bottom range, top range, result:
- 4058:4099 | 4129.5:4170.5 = 0.96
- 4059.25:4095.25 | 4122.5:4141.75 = 0.91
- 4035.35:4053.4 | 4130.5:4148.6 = 0.89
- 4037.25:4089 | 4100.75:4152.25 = 0.93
